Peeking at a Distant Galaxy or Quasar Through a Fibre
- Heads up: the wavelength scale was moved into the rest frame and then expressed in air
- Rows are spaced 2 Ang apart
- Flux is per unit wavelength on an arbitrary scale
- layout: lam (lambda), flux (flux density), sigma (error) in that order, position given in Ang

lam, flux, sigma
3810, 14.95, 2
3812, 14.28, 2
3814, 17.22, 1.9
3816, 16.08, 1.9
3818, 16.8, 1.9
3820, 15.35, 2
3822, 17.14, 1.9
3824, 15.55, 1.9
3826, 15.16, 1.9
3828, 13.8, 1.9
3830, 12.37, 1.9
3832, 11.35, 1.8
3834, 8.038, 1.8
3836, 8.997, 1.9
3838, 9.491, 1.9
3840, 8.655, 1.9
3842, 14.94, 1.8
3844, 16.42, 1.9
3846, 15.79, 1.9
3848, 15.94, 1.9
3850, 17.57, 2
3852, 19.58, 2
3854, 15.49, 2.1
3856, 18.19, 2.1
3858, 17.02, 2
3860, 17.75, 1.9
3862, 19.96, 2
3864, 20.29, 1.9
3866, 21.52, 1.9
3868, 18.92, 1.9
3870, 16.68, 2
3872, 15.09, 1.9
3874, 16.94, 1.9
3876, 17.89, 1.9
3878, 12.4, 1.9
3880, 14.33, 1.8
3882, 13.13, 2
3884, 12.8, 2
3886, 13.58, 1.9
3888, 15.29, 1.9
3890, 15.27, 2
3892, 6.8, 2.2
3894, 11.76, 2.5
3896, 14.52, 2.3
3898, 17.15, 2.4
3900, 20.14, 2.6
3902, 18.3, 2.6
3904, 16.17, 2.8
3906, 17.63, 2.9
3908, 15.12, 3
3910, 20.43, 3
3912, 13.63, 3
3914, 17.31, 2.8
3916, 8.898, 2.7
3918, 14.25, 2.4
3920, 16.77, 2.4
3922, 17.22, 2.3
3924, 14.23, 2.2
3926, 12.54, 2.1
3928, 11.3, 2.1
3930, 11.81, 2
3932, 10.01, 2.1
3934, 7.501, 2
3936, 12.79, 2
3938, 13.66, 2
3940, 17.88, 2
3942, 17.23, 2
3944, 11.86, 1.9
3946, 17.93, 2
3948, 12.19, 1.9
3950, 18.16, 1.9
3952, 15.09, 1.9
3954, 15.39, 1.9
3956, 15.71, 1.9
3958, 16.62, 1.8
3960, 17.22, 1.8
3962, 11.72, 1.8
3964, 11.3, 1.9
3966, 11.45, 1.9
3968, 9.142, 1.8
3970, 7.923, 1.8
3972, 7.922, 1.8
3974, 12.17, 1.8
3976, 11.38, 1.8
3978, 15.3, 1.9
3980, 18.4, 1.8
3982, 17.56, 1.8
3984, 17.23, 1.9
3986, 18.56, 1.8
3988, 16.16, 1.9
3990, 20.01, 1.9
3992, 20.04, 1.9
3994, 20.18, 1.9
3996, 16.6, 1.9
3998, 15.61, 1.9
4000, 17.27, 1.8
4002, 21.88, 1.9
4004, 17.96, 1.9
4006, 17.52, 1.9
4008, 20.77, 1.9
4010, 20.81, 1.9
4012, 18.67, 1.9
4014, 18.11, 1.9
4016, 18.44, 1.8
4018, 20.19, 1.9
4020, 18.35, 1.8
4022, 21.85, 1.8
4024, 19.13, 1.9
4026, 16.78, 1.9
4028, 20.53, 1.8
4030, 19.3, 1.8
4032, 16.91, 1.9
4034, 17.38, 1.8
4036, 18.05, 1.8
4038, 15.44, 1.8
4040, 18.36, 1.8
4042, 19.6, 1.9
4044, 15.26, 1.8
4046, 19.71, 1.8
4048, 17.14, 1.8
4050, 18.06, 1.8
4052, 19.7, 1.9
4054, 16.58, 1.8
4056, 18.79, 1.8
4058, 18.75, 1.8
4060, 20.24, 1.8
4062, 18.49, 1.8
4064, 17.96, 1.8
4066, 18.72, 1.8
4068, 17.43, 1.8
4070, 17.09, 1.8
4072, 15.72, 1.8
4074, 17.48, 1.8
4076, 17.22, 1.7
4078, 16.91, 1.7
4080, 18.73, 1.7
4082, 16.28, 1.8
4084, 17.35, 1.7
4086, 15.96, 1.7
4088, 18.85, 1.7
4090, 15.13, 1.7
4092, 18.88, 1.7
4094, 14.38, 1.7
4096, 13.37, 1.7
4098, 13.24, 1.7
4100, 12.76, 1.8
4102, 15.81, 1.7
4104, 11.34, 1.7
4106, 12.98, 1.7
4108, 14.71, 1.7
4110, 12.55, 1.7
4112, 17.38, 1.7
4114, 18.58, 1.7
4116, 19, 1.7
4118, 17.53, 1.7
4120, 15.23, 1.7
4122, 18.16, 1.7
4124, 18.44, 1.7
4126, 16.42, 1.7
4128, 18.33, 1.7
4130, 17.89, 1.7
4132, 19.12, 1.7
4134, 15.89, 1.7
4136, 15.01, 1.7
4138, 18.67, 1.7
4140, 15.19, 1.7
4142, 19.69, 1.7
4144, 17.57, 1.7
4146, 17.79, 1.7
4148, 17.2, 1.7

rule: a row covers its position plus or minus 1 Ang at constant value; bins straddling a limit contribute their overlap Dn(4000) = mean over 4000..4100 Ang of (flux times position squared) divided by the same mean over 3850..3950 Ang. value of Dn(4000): 1.26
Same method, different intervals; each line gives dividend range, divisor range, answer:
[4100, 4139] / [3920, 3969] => 1.29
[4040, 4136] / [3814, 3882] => 1.23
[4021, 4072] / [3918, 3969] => 1.38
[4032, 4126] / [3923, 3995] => 1.25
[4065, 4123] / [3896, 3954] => 1.18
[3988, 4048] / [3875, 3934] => 1.37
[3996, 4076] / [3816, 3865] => 1.34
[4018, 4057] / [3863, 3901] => 1.28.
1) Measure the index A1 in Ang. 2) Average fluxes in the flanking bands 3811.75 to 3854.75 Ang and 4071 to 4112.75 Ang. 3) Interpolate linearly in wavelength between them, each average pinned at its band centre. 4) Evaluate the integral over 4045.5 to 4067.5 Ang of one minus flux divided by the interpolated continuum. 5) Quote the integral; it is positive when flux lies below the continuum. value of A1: -4.4 Ang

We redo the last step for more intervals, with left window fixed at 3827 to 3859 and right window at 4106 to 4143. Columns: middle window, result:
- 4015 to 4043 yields -4.6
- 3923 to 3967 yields 3.7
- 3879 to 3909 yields -0.6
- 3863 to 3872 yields -2.9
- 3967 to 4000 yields 0.4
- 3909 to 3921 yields -0.4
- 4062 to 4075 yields -0.9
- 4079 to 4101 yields 0.9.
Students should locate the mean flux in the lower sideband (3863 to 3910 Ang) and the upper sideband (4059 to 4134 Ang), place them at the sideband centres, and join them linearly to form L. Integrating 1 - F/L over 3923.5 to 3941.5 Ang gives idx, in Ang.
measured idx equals 3.95 Ang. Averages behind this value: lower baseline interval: 15.8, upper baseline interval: 16.6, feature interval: 12.5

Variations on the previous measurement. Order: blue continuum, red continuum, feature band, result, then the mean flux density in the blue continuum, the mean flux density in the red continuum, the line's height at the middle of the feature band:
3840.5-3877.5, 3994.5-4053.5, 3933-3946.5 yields 3.0 Ang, 17.4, 18.5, 17.9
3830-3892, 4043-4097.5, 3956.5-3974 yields 4.8 Ang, 15.1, 17.4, 16.2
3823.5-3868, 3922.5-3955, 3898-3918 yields -2.9 Ang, 15.3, 13.8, 14.3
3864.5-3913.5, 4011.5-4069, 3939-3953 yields 0.8 Ang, 15.7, 18.4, 16.7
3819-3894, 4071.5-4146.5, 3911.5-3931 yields 2.0 Ang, 15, 16.5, 15.4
